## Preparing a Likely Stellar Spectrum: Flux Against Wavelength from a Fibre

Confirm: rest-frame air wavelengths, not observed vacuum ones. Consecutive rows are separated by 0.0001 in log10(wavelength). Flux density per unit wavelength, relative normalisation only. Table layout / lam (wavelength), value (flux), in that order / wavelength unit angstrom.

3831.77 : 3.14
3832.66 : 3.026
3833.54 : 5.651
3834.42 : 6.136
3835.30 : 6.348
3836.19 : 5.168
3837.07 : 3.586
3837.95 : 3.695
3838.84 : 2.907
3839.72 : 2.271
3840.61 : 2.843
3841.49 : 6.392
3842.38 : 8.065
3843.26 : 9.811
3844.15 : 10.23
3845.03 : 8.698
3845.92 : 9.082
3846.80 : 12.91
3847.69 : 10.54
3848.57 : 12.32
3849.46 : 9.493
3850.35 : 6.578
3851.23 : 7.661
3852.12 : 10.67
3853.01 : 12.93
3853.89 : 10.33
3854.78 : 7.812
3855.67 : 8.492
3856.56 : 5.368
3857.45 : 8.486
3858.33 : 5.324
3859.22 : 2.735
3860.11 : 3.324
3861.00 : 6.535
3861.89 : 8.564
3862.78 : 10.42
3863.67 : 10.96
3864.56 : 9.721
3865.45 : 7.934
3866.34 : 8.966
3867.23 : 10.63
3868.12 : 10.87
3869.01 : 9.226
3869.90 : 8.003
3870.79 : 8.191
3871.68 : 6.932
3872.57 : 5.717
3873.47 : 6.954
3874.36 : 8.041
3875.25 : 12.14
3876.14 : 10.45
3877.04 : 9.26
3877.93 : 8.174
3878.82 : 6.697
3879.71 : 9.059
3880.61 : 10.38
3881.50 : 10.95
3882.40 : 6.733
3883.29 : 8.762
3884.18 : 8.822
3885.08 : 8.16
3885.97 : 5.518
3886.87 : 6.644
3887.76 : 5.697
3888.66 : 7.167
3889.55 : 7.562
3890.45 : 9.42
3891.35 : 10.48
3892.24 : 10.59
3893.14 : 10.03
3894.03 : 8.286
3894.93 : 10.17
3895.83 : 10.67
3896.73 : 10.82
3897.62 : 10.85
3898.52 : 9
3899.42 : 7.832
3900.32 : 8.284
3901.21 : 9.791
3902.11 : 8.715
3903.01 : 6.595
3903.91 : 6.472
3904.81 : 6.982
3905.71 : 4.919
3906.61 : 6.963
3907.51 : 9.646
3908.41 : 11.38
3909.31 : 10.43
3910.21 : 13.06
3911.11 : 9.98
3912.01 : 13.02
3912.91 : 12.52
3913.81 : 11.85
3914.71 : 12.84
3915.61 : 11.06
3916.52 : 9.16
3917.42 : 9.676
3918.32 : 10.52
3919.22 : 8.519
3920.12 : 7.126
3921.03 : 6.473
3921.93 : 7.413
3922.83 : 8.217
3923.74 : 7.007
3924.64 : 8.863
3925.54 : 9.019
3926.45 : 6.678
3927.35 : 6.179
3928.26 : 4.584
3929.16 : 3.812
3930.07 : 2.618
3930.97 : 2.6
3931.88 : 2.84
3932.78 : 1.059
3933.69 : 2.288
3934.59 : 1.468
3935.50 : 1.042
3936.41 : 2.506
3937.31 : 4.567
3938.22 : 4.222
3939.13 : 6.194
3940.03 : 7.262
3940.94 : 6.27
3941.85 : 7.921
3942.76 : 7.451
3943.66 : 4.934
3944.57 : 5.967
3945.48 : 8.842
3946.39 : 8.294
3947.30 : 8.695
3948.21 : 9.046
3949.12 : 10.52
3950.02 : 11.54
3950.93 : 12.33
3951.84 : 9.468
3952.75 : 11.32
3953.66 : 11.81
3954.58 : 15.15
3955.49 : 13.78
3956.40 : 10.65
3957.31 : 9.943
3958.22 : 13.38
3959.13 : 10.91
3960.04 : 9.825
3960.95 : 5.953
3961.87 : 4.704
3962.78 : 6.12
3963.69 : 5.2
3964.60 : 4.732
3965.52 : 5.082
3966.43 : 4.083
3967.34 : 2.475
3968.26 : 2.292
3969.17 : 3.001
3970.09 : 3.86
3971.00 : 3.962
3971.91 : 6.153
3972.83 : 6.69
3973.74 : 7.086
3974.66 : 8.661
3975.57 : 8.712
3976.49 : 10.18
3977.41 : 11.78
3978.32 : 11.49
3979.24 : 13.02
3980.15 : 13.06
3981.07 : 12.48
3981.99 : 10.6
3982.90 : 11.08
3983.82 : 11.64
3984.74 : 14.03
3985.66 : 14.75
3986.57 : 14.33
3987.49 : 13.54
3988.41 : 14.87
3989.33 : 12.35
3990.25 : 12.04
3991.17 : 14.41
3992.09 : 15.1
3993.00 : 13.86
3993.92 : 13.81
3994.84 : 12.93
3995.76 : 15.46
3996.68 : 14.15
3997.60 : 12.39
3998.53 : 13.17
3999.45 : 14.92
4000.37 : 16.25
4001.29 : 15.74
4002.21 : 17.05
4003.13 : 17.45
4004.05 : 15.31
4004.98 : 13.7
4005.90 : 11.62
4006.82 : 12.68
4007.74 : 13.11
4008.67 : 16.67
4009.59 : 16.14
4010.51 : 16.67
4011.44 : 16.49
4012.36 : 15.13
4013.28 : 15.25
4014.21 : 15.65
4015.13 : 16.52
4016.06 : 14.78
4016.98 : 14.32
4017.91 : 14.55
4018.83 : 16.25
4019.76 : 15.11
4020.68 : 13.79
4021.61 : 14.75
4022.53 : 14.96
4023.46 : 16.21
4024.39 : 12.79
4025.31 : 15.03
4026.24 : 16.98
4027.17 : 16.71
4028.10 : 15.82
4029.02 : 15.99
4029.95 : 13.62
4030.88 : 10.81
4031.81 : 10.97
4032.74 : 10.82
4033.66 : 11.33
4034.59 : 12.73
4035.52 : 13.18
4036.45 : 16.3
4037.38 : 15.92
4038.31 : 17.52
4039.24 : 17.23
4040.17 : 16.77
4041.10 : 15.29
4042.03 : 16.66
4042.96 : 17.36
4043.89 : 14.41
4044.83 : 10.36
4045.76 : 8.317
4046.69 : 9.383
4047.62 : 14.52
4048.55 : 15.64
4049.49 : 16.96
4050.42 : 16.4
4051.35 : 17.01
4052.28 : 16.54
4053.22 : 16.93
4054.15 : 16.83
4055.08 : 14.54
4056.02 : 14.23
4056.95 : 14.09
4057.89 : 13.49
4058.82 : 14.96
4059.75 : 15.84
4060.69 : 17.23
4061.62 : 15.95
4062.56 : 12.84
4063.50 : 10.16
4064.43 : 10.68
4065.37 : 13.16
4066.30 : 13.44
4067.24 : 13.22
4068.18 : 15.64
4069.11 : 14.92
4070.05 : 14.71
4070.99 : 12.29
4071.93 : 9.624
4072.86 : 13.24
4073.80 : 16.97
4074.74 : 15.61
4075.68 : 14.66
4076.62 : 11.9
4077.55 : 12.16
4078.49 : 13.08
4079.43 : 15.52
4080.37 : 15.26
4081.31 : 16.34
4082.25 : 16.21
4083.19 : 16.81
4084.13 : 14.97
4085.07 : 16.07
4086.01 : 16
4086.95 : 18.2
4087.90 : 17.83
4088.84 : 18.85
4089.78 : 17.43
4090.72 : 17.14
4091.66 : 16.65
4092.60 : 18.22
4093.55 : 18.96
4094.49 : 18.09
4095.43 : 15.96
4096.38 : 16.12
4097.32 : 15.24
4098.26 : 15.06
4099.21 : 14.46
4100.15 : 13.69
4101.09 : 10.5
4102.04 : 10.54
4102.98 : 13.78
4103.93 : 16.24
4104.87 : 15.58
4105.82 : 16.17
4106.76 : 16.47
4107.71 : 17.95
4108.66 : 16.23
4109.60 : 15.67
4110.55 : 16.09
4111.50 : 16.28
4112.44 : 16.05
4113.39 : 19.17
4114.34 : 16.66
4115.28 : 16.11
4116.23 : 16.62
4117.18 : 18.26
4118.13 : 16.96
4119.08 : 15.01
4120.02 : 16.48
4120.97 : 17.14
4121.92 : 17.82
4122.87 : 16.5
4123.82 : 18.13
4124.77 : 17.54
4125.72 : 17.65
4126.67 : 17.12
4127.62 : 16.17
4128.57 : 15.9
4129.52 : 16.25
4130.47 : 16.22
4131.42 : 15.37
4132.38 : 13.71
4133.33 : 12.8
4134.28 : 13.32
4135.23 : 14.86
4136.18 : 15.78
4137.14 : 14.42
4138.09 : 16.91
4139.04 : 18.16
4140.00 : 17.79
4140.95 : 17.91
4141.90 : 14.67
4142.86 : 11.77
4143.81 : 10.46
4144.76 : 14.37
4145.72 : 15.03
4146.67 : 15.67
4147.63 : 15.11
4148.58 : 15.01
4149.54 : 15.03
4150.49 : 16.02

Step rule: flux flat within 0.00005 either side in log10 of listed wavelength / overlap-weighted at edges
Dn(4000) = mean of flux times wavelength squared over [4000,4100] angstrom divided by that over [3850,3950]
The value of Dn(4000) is 2.0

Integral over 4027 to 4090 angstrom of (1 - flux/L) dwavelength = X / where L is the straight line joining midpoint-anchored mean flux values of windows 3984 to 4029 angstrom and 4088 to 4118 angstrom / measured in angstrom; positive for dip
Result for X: 3.63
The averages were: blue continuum 14.8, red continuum 16.2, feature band 14.6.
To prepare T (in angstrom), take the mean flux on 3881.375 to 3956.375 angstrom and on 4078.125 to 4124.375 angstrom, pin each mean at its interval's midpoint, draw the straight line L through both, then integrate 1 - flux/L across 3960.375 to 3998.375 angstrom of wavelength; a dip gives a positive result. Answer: 3.9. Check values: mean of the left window 8.12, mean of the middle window 9.84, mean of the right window 16.2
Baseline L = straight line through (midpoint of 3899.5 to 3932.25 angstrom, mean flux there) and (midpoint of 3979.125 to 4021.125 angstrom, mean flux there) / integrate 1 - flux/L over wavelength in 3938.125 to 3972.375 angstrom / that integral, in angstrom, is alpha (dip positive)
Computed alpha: 10.0 angstrom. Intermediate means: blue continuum 8.22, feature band 7.75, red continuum 14.3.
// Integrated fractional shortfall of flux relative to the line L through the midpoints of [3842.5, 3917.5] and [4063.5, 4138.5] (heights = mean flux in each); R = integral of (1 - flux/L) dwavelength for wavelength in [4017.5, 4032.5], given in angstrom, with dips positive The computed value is -1.5 angstrom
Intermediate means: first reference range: 8.97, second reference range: 15.5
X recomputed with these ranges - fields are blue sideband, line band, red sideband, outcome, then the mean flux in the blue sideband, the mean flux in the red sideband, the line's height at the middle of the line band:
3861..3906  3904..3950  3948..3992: 9.2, 8.66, 9.72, 9.19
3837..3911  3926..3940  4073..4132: 9.1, 8.39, 16.1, 10.4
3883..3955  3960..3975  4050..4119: 7.4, 8.02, 15.4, 10.2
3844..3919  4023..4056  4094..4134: -2.3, 8.98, 15.9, 13.7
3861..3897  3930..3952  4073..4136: 9.8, 8.8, 15.9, 10.8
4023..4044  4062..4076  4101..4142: 1.7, 14.8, 16.1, 15.3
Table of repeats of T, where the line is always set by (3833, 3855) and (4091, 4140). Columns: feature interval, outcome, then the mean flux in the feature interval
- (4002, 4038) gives -4.4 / 14.7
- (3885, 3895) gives 0.9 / 8.25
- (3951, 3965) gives 1.9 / 9.62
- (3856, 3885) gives 0.8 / 8.26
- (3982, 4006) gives -3.4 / 14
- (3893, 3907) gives 1.3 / 8.5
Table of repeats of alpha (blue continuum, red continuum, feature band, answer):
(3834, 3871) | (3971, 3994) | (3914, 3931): 3.76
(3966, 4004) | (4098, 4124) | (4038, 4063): -2.44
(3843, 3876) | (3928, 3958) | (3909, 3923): -4.65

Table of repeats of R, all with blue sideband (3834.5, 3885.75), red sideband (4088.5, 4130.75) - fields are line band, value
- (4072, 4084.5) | 0.5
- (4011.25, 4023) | -1.7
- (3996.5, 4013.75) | -2.8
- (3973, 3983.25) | 1.2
